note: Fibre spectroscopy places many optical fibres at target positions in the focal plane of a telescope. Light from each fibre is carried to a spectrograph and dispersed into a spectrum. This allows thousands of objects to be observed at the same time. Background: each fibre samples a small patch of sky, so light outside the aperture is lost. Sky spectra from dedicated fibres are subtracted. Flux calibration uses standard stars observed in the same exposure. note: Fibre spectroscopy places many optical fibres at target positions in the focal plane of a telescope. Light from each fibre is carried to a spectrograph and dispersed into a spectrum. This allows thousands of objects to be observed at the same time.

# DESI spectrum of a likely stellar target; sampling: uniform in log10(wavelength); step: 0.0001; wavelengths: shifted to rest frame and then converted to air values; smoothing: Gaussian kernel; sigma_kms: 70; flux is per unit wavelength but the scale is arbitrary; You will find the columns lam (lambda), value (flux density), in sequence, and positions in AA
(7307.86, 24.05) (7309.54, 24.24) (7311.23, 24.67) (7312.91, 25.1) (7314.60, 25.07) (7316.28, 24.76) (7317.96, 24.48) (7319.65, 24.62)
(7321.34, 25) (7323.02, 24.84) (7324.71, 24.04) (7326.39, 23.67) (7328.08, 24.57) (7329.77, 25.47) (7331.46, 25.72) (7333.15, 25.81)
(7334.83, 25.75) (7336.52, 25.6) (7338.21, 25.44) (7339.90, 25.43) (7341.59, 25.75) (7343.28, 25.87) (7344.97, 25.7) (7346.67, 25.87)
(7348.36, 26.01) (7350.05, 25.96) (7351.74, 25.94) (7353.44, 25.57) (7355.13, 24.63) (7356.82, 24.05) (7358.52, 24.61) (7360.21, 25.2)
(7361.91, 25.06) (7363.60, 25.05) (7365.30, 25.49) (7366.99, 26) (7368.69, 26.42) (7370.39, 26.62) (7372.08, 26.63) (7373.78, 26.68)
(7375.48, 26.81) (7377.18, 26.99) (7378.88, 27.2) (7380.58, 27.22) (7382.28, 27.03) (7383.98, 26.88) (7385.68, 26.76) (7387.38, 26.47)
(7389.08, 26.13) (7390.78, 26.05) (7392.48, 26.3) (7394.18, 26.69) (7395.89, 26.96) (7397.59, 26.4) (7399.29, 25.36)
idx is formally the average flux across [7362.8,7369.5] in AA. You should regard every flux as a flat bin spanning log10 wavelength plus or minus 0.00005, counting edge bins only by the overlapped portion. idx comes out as 25.7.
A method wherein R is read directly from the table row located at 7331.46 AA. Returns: 25.72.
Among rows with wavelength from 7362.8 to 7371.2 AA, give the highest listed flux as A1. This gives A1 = 26.62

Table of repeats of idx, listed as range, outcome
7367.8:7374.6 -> 26.6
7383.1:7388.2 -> 26.7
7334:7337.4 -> 25.7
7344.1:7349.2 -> 25.8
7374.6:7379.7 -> 27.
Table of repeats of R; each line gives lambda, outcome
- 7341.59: 25.75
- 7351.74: 25.94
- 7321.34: 25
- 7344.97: 25.7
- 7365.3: 25.49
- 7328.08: 24.57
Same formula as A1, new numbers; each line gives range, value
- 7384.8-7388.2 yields 26.76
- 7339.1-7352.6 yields 26.01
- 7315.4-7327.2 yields 25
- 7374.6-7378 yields 26.99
